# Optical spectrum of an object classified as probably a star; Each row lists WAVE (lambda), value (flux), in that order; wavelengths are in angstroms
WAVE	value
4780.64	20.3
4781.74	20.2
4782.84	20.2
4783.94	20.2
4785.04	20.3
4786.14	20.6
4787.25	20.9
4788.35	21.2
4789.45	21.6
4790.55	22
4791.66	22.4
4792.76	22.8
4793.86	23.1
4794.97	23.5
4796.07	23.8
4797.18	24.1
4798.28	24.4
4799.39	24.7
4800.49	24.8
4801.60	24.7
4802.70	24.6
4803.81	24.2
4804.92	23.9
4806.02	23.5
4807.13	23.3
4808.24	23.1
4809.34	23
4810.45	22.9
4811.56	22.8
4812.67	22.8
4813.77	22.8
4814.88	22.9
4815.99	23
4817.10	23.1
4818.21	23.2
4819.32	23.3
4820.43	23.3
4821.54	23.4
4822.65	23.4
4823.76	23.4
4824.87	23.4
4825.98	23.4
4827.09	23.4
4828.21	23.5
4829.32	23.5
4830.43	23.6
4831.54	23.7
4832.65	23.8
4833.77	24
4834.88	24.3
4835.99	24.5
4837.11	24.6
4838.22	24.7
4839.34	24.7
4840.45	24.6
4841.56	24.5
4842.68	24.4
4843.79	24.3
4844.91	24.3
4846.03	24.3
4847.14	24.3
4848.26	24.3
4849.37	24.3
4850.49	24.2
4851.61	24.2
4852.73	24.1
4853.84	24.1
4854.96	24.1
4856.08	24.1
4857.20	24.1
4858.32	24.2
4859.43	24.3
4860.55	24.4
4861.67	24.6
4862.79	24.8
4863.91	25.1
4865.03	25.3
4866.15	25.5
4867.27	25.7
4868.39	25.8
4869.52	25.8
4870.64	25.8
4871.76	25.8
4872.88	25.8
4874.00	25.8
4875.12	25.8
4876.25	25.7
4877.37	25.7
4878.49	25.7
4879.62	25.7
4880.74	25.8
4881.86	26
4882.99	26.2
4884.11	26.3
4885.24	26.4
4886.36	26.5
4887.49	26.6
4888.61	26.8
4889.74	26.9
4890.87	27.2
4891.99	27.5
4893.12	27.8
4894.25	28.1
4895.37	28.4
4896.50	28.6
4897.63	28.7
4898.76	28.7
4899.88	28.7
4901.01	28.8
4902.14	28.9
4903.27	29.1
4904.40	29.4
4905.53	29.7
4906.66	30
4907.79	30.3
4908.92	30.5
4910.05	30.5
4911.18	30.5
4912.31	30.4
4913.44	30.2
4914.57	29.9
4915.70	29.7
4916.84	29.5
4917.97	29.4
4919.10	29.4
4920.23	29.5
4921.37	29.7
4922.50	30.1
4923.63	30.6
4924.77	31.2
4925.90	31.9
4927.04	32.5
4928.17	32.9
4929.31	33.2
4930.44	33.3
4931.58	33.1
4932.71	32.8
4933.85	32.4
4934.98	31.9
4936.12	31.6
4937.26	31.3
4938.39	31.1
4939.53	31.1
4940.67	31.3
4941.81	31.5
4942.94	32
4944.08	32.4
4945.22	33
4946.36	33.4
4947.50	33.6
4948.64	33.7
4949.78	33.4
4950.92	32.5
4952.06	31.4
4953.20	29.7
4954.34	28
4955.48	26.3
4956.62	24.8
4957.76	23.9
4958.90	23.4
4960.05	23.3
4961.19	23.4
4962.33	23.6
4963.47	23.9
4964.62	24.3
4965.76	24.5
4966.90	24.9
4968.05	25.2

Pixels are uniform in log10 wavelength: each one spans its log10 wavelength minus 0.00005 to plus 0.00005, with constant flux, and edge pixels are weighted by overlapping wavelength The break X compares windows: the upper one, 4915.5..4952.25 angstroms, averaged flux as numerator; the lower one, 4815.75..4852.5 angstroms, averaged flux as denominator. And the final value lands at 1.33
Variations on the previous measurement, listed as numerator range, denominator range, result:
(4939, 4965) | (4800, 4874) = 1.20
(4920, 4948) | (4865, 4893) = 1.22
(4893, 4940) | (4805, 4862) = 1.28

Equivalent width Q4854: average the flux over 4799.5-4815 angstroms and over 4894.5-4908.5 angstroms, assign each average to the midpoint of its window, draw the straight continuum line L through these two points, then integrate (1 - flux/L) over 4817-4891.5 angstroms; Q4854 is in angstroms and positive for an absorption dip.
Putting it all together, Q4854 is 4.4 angstroms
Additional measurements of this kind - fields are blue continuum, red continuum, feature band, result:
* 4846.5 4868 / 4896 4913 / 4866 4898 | 0.8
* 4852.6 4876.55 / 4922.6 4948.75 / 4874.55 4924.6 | 0.4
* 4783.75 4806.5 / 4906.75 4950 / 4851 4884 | 2.8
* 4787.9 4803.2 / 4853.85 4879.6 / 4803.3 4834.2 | 0.8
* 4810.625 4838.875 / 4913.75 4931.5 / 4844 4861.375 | 0.9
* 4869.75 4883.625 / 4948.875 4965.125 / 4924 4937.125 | -3.0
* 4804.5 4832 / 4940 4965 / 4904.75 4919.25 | -1.5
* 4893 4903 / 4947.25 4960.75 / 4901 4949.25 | -4.4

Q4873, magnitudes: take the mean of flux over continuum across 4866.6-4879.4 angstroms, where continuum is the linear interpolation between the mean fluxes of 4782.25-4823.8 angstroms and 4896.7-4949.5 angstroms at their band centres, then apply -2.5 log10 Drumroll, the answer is 0.08 mag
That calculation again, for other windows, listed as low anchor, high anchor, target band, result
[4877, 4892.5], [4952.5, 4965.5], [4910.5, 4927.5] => -0.176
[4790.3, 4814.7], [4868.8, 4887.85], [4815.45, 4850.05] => 0.027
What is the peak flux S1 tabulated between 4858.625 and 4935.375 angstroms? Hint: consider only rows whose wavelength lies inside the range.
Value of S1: 33.3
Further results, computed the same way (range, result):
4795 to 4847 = 24.8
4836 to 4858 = 24.7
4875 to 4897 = 28.6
